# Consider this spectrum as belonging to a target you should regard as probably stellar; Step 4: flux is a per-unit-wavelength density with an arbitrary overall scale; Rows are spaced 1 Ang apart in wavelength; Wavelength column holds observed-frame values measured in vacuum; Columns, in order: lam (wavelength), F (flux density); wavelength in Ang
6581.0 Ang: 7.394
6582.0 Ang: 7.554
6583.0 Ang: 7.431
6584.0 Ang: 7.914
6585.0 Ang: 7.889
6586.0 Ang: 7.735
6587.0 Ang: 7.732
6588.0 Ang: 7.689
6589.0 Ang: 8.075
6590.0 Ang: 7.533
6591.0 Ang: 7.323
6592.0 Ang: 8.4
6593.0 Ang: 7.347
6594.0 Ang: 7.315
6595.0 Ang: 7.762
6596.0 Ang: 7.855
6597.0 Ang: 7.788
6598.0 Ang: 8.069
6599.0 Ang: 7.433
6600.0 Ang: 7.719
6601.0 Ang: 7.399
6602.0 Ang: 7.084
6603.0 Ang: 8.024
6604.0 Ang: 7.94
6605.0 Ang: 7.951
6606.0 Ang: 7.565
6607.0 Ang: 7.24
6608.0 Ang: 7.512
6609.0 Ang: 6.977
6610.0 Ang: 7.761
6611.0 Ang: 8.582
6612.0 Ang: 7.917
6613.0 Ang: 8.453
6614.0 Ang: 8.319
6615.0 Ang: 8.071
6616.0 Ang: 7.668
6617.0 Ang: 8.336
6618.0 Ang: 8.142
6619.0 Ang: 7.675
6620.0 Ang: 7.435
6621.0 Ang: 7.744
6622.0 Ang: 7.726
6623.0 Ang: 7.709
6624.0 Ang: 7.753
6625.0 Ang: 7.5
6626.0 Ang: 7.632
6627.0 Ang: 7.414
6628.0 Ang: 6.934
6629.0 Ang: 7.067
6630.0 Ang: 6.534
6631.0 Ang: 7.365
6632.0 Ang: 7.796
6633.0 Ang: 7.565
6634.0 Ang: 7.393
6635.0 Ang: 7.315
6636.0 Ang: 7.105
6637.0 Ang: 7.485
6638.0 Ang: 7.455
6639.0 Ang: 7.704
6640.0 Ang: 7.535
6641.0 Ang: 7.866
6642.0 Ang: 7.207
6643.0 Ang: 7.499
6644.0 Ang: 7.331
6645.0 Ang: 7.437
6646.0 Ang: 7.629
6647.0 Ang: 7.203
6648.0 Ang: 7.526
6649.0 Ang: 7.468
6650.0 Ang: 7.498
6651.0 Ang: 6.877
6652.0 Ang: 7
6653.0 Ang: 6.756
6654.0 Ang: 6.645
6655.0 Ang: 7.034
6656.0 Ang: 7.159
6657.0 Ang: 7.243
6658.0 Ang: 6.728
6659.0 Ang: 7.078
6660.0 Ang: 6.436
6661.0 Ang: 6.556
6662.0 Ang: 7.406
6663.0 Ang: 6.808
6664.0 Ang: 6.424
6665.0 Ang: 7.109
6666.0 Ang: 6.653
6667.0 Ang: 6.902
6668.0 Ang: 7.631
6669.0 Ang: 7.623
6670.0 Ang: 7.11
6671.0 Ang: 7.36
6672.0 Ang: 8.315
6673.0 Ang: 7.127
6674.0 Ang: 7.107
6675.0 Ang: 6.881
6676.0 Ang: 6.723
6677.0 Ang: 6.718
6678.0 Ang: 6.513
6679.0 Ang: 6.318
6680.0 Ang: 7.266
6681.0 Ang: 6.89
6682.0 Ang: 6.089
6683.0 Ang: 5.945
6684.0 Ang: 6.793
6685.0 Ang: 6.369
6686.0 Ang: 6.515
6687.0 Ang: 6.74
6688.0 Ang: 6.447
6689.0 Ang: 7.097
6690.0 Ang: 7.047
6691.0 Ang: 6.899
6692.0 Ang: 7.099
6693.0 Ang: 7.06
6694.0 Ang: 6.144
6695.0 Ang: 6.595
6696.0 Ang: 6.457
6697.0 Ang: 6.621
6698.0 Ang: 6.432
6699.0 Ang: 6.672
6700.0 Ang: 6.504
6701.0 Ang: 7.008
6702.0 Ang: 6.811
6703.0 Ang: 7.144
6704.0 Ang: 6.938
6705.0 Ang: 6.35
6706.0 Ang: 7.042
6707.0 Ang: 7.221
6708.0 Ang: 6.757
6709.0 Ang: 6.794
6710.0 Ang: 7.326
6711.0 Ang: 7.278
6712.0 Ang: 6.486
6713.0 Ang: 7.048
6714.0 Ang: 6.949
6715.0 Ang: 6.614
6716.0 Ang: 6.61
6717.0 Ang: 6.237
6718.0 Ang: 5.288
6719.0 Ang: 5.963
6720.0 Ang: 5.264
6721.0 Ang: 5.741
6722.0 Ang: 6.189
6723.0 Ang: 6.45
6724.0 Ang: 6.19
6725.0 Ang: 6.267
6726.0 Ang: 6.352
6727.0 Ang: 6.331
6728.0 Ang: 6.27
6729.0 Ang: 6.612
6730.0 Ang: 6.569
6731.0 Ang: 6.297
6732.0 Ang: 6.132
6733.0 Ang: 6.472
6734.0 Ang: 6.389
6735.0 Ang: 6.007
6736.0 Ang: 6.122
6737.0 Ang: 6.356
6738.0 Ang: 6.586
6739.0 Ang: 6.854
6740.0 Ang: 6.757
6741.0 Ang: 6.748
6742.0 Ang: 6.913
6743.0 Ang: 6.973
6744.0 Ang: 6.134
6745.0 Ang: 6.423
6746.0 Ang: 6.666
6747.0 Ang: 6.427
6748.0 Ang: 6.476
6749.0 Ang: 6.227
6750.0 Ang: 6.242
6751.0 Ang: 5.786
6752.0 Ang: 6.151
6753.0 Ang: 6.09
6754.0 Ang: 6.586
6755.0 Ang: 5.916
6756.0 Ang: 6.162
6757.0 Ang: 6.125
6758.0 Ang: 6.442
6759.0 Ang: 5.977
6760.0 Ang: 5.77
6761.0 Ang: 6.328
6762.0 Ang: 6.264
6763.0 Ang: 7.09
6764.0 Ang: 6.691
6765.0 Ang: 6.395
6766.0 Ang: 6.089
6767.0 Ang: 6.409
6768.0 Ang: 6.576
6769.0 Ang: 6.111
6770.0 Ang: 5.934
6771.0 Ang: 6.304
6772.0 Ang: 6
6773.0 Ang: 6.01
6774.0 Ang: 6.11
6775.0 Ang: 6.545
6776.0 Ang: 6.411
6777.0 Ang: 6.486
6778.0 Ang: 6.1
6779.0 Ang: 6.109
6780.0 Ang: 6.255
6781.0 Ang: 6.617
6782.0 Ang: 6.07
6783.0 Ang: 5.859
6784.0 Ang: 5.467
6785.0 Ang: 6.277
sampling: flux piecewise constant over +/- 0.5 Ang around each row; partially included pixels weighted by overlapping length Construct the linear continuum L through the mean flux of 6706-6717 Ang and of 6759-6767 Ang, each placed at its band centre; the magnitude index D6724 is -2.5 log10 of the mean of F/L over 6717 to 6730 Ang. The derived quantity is 0.11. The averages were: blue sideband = 6.88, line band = 6.1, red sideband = 6.35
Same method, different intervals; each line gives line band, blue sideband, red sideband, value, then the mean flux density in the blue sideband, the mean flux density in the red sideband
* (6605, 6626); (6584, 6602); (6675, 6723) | -0.05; 7.7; 6.62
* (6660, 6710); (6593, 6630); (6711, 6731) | -0.01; 7.69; 6.31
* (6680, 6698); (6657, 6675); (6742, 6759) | 0.04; 7.08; 6.31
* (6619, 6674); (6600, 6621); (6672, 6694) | 0.00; 7.8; 6.77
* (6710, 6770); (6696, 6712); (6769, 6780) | 0.03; 6.84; 6.2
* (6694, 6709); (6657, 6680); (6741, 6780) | 0.00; 6.99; 6.31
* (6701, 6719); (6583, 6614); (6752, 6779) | 0.00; 7.74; 6.26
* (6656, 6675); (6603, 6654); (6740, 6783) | 0.02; 7.55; 6.31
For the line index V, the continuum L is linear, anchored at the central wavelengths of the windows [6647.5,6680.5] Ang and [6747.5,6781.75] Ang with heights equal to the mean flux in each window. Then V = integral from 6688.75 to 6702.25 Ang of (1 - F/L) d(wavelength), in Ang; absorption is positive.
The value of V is 0.1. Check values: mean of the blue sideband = 7.03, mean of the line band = 6.74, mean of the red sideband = 6.26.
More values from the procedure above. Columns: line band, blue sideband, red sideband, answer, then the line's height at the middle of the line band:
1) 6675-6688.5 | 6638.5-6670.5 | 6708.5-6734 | 0.5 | 6.84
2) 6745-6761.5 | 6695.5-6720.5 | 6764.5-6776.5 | 0.3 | 6.35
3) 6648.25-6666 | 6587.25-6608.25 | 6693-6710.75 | 0.5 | 7.16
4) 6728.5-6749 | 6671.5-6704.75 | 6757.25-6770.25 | -0.1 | 6.46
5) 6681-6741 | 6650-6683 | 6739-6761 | 0.8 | 6.63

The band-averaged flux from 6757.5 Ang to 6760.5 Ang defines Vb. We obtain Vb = 6.06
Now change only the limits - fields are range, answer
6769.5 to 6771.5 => 6.12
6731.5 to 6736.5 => 6.22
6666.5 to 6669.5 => 7.39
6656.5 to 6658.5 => 6.99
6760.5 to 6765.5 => 6.55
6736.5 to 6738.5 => 6.47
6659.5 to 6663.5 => 6.8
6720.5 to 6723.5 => 6.13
